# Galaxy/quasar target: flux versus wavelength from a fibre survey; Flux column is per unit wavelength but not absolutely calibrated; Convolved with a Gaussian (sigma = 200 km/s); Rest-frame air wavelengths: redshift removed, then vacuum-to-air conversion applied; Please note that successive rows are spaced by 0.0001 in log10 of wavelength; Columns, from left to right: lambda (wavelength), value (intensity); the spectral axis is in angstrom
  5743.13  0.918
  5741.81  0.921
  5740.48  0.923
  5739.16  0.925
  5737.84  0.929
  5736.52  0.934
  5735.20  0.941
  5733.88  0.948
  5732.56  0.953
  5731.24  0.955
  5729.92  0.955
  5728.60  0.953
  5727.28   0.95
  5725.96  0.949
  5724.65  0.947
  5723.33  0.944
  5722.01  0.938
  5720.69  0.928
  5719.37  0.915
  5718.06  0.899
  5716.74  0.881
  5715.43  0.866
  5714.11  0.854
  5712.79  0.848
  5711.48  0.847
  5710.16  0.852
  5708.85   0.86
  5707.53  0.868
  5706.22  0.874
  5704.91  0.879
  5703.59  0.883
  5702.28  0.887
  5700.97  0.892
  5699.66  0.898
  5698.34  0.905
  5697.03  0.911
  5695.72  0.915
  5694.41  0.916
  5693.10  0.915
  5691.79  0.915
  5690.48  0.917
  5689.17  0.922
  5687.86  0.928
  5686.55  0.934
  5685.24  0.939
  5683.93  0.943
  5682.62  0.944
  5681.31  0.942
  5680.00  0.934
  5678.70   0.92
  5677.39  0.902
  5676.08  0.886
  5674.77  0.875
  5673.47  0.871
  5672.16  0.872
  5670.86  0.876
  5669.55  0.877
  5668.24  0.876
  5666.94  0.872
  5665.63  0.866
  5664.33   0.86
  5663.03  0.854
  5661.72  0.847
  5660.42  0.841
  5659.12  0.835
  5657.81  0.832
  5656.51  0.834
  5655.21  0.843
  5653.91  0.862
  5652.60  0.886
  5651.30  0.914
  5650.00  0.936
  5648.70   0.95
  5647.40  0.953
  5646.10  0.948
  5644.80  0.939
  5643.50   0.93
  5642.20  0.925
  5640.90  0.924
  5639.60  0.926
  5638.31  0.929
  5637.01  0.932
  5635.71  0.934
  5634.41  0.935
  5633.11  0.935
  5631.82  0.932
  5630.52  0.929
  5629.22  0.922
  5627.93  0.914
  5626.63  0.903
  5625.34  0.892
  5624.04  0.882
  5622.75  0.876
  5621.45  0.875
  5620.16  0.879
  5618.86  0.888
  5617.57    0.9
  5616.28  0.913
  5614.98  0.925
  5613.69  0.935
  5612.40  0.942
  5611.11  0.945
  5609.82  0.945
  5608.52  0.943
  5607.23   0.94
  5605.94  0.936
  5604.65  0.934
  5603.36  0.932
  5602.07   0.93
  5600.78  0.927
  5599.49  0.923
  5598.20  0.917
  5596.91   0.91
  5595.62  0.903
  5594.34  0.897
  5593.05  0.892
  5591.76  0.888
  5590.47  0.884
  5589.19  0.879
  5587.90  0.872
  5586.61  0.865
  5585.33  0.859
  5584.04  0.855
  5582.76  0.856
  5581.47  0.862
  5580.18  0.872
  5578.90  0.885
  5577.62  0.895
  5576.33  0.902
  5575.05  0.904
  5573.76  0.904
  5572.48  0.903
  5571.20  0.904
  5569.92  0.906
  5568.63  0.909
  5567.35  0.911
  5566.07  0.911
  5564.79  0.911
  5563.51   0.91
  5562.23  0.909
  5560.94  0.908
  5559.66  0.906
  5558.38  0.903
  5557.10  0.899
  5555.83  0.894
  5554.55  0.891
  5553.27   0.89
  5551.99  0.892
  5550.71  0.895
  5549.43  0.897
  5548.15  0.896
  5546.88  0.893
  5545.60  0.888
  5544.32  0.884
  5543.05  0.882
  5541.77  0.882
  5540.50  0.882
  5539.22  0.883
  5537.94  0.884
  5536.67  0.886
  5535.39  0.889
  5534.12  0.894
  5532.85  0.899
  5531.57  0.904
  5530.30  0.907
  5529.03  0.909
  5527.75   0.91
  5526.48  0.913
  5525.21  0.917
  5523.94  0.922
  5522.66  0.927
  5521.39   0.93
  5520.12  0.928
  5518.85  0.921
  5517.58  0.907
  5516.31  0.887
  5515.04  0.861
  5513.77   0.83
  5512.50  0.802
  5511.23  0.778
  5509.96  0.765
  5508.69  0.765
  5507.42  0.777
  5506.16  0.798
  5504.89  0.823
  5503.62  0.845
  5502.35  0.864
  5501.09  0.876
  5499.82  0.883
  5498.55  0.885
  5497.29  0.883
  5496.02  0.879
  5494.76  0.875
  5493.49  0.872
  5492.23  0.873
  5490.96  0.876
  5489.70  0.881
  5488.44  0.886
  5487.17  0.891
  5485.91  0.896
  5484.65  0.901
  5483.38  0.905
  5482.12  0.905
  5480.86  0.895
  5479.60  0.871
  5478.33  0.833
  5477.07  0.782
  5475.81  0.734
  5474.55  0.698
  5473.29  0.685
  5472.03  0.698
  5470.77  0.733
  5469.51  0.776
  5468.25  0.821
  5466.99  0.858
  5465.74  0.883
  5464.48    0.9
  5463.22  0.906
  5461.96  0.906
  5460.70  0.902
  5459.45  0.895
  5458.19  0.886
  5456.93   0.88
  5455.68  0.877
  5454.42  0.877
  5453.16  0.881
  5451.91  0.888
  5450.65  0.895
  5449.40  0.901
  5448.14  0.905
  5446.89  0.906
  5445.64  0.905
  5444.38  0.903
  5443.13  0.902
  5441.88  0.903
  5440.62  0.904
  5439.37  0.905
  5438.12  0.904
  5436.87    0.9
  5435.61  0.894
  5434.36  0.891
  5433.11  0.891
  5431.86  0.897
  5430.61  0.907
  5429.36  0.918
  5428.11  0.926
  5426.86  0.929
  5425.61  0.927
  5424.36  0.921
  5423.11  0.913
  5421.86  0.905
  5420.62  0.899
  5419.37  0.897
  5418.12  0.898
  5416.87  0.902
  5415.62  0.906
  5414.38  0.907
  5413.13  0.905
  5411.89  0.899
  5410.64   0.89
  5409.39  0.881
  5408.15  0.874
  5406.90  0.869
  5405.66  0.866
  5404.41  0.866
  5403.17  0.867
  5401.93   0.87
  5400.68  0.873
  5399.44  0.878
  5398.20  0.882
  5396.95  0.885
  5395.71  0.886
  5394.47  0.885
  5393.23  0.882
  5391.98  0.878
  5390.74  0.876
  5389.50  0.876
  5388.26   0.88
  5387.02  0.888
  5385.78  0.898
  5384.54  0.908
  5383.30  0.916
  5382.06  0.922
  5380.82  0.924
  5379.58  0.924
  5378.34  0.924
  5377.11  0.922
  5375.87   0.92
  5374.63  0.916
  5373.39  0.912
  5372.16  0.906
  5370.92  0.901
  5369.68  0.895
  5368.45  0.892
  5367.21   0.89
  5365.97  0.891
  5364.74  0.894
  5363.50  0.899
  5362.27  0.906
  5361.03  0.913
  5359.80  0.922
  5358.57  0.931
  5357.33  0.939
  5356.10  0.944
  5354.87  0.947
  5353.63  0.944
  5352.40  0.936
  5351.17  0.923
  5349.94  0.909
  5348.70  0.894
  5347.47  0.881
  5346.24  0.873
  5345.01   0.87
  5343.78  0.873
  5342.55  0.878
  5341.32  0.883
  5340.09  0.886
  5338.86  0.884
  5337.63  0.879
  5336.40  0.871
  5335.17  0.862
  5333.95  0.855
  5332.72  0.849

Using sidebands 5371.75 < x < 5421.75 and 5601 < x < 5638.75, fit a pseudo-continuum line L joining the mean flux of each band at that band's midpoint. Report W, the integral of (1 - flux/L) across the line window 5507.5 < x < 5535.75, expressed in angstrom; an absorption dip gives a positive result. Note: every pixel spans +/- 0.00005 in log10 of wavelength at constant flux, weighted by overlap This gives 0.9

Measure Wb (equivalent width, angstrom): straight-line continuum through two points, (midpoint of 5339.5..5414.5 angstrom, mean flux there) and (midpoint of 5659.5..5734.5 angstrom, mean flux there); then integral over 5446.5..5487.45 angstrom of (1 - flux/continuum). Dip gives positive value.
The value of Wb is 2.1 angstrom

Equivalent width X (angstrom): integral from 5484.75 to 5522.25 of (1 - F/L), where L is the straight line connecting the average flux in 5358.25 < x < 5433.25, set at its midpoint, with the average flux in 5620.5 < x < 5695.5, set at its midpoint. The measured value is 1.6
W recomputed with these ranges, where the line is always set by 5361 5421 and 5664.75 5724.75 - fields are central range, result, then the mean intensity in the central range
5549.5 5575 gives -0.2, 0.903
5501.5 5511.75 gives 1.1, 0.804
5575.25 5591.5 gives 0.4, 0.875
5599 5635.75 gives -0.9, 0.919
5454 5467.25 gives 0.1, 0.889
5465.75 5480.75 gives 1.9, 0.781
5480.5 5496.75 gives 0.2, 0.887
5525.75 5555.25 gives 0.1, 0.893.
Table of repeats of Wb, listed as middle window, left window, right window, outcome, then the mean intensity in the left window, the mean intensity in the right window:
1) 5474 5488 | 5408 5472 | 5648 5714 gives 0.7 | 0.89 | 0.889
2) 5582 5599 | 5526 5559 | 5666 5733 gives 0.3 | 0.894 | 0.905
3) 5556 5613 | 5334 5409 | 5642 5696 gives -0.4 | 0.896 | 0.898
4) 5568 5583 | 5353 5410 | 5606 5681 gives 0.1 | 0.899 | 0.902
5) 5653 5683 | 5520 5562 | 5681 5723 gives 0.9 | 0.899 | 0.9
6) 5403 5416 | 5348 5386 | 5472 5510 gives 0.1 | 0.915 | 0.842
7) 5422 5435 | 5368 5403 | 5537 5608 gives -0.2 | 0.897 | 0.897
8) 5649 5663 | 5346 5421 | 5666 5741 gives 0.7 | 0.9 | 0.908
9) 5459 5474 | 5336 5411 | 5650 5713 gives 1.1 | 0.897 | 0.888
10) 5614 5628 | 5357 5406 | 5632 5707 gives 0.1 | 0.897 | 0.902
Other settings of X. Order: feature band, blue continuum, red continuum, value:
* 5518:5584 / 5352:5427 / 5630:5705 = 0.3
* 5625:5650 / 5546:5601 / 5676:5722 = -0.9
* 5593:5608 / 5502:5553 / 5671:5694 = -0.5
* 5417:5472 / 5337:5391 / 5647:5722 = 0.7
